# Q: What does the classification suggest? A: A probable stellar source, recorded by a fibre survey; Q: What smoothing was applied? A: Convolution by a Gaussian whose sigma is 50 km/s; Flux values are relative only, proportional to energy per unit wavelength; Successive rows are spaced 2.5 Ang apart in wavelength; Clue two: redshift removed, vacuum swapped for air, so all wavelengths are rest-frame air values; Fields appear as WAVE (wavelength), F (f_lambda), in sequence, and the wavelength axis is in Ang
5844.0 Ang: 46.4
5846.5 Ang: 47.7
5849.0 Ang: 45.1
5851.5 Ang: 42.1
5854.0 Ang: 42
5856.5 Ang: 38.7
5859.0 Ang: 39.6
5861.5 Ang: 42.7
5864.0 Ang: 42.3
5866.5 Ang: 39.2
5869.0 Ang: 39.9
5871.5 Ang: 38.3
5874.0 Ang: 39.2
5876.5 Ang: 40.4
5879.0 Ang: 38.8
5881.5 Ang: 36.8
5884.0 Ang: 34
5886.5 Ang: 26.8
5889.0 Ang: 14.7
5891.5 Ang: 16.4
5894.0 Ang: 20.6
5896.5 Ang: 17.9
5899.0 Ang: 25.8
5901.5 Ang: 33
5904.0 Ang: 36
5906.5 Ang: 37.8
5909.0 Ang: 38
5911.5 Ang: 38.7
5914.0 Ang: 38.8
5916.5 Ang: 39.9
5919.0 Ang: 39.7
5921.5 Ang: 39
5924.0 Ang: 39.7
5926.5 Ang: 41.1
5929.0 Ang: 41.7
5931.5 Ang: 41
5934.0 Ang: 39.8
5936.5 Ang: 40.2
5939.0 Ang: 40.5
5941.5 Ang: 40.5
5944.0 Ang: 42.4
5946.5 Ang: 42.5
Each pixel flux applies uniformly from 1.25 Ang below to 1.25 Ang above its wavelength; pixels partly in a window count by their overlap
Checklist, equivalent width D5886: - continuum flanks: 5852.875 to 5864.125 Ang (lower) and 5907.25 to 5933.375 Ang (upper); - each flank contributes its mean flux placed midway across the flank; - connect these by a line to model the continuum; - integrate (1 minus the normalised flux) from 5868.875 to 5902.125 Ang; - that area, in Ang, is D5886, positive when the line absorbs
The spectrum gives 8.75 Ang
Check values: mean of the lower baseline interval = 40.9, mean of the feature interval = 29.8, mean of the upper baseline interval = 39.7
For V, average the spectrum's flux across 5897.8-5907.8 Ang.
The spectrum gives 33.2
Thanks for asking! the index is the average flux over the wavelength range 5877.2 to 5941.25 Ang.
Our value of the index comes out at 34.4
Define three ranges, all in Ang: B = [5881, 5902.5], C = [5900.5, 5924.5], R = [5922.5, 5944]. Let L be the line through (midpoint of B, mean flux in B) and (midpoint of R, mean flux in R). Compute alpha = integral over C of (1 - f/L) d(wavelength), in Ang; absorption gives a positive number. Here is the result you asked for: -4.1 Ang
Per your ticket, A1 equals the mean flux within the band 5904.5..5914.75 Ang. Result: 38.1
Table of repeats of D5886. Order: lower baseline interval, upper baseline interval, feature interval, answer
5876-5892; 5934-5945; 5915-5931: -1.2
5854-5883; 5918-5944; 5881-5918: 9.0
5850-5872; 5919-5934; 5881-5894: 5.1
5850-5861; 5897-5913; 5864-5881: -0.4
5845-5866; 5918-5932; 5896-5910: 3.1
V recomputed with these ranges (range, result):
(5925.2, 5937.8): 40.8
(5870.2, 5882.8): 38.7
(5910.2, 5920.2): 39.3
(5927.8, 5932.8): 41.3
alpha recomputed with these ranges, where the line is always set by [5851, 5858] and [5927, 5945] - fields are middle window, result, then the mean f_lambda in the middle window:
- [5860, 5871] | 0.0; 40.8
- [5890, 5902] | 5.6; 21.9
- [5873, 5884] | 0.7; 38.2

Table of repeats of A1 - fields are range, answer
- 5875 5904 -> 28.2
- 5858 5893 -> 34.8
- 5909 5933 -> 39.9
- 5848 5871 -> 41.1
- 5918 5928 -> 39.9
